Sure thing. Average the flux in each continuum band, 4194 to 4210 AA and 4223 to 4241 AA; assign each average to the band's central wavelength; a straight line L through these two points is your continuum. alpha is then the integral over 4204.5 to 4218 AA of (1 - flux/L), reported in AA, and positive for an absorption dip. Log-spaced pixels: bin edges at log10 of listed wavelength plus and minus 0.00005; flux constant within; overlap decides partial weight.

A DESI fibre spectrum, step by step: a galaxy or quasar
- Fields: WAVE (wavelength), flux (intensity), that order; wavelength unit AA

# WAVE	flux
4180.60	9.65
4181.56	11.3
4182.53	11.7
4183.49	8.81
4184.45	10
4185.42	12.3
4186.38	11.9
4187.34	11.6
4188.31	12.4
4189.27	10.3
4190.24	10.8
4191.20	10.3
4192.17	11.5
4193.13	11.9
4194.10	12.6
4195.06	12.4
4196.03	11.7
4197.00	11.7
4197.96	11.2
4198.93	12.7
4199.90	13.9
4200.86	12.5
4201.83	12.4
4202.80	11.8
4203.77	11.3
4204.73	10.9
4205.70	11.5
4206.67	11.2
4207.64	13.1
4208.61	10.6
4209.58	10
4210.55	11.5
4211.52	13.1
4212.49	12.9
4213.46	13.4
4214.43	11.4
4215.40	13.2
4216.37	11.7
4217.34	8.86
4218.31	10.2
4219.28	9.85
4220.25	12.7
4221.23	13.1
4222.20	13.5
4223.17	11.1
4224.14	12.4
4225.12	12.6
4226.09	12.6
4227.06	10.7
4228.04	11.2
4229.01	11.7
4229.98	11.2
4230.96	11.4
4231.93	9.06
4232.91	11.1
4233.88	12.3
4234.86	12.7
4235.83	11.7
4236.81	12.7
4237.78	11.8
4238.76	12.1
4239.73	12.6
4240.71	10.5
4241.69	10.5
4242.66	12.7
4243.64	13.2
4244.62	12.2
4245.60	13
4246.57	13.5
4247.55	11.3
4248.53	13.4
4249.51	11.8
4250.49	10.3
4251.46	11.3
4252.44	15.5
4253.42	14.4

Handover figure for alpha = 0.1 AA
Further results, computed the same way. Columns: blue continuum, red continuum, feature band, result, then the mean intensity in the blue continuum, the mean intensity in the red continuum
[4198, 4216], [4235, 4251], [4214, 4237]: 0.9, 12.1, 12.1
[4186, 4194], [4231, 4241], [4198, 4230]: -0.9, 11.4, 11.7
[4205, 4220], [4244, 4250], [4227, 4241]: 0.7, 11.5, 12.5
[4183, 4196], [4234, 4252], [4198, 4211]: -0.3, 11.3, 12.1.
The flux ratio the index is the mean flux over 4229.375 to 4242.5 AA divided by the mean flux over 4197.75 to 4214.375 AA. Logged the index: 0.96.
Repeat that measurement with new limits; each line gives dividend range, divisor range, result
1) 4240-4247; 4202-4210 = 1.08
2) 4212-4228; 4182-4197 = 1.05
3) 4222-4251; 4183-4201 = 1.02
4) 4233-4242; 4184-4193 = 1.05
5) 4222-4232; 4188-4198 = 1.01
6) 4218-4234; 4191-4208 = 0.97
